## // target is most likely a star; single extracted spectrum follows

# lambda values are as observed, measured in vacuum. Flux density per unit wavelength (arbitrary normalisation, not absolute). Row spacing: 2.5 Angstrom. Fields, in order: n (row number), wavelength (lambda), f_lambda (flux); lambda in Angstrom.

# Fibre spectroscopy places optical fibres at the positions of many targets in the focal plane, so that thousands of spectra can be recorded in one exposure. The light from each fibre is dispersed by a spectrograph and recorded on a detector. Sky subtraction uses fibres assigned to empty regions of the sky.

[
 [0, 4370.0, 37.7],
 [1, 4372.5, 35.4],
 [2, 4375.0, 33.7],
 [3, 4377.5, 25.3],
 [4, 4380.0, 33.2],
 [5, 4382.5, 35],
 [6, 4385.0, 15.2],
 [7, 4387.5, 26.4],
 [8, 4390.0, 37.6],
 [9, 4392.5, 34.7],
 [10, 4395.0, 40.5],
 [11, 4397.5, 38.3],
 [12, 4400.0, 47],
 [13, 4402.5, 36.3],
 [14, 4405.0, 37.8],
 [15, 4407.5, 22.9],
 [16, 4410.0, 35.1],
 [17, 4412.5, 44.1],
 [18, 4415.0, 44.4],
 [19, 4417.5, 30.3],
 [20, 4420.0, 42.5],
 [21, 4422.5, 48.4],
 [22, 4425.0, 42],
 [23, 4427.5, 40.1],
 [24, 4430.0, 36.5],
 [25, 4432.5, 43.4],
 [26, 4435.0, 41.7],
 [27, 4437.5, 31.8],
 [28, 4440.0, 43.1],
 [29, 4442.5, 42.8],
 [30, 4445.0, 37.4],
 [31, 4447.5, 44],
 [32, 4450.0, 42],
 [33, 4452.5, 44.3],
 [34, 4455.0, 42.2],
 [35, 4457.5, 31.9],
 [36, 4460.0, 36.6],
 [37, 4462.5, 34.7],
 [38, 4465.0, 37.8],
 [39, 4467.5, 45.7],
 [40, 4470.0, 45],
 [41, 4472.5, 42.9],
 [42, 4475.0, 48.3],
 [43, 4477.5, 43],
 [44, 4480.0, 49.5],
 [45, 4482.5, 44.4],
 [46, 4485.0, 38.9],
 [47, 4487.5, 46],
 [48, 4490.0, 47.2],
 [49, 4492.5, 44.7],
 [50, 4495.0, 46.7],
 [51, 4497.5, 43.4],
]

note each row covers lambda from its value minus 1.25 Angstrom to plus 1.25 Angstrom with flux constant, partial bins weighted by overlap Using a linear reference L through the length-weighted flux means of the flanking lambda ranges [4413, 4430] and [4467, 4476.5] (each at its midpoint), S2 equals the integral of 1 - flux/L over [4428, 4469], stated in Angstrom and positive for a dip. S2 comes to 3.4 Angstrom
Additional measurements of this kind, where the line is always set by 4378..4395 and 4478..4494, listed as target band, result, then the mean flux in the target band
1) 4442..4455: -0.77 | 42.1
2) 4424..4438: -0.91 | 39.6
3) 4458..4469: 0.92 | 38.4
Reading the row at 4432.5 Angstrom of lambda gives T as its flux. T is 43.4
